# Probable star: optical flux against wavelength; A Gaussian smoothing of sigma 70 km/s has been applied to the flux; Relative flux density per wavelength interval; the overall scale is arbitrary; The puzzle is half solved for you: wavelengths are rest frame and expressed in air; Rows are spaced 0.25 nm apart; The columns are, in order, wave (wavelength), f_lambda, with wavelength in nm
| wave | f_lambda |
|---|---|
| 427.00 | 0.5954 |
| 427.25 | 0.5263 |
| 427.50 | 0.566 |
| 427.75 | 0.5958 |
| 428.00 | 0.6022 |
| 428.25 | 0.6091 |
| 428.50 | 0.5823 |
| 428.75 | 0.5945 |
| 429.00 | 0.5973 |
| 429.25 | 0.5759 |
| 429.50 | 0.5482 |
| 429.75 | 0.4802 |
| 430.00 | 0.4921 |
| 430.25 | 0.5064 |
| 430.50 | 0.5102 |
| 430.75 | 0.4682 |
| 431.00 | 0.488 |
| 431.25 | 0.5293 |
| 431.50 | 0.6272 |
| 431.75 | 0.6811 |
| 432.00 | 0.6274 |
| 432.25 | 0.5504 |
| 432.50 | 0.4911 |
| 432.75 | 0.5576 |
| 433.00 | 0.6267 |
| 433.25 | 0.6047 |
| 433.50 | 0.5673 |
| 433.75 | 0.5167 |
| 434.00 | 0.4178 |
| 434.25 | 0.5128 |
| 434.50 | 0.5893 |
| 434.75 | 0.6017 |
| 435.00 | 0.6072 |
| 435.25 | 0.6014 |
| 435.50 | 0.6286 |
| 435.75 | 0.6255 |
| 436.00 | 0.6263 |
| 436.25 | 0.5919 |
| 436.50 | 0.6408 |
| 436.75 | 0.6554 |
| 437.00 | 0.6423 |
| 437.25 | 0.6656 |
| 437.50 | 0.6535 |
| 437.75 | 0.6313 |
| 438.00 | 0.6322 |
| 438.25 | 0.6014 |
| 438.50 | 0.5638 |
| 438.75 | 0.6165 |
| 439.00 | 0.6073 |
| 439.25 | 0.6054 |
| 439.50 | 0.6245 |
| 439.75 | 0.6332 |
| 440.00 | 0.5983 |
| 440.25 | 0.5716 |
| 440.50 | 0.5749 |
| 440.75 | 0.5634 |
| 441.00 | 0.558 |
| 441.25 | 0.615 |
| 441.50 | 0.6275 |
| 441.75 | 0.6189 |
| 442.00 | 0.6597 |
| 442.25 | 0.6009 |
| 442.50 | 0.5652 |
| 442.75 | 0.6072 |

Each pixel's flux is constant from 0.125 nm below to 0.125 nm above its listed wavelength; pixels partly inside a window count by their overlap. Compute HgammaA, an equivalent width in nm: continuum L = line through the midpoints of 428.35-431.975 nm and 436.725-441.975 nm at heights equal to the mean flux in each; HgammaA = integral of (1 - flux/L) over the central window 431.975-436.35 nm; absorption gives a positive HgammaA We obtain 0.04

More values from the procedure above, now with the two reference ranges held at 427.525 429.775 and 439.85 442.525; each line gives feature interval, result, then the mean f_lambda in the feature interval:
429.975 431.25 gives 0.19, 0.497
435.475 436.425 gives -0.05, 0.618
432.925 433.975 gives 0.05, 0.561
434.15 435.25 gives 0.01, 0.582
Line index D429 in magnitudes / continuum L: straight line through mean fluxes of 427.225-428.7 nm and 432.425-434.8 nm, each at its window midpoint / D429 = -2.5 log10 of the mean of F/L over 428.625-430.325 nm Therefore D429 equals 0.06 mag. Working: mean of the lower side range 0.585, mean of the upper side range 0.548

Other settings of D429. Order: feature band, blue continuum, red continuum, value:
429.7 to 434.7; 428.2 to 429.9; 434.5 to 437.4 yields 0.09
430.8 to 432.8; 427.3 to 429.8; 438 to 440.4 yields 0.04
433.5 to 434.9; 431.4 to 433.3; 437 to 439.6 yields 0.14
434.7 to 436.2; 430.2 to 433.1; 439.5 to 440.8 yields -0.08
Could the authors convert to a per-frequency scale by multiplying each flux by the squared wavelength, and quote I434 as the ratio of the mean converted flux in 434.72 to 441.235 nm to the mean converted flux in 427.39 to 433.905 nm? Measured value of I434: 1.13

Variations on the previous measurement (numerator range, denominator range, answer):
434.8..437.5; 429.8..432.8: 1.19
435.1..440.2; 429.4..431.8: 1.21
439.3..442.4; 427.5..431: 1.16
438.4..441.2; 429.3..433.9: 1.12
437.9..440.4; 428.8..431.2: 1.21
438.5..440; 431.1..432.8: 1.09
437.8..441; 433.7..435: 1.14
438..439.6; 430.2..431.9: 1.15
